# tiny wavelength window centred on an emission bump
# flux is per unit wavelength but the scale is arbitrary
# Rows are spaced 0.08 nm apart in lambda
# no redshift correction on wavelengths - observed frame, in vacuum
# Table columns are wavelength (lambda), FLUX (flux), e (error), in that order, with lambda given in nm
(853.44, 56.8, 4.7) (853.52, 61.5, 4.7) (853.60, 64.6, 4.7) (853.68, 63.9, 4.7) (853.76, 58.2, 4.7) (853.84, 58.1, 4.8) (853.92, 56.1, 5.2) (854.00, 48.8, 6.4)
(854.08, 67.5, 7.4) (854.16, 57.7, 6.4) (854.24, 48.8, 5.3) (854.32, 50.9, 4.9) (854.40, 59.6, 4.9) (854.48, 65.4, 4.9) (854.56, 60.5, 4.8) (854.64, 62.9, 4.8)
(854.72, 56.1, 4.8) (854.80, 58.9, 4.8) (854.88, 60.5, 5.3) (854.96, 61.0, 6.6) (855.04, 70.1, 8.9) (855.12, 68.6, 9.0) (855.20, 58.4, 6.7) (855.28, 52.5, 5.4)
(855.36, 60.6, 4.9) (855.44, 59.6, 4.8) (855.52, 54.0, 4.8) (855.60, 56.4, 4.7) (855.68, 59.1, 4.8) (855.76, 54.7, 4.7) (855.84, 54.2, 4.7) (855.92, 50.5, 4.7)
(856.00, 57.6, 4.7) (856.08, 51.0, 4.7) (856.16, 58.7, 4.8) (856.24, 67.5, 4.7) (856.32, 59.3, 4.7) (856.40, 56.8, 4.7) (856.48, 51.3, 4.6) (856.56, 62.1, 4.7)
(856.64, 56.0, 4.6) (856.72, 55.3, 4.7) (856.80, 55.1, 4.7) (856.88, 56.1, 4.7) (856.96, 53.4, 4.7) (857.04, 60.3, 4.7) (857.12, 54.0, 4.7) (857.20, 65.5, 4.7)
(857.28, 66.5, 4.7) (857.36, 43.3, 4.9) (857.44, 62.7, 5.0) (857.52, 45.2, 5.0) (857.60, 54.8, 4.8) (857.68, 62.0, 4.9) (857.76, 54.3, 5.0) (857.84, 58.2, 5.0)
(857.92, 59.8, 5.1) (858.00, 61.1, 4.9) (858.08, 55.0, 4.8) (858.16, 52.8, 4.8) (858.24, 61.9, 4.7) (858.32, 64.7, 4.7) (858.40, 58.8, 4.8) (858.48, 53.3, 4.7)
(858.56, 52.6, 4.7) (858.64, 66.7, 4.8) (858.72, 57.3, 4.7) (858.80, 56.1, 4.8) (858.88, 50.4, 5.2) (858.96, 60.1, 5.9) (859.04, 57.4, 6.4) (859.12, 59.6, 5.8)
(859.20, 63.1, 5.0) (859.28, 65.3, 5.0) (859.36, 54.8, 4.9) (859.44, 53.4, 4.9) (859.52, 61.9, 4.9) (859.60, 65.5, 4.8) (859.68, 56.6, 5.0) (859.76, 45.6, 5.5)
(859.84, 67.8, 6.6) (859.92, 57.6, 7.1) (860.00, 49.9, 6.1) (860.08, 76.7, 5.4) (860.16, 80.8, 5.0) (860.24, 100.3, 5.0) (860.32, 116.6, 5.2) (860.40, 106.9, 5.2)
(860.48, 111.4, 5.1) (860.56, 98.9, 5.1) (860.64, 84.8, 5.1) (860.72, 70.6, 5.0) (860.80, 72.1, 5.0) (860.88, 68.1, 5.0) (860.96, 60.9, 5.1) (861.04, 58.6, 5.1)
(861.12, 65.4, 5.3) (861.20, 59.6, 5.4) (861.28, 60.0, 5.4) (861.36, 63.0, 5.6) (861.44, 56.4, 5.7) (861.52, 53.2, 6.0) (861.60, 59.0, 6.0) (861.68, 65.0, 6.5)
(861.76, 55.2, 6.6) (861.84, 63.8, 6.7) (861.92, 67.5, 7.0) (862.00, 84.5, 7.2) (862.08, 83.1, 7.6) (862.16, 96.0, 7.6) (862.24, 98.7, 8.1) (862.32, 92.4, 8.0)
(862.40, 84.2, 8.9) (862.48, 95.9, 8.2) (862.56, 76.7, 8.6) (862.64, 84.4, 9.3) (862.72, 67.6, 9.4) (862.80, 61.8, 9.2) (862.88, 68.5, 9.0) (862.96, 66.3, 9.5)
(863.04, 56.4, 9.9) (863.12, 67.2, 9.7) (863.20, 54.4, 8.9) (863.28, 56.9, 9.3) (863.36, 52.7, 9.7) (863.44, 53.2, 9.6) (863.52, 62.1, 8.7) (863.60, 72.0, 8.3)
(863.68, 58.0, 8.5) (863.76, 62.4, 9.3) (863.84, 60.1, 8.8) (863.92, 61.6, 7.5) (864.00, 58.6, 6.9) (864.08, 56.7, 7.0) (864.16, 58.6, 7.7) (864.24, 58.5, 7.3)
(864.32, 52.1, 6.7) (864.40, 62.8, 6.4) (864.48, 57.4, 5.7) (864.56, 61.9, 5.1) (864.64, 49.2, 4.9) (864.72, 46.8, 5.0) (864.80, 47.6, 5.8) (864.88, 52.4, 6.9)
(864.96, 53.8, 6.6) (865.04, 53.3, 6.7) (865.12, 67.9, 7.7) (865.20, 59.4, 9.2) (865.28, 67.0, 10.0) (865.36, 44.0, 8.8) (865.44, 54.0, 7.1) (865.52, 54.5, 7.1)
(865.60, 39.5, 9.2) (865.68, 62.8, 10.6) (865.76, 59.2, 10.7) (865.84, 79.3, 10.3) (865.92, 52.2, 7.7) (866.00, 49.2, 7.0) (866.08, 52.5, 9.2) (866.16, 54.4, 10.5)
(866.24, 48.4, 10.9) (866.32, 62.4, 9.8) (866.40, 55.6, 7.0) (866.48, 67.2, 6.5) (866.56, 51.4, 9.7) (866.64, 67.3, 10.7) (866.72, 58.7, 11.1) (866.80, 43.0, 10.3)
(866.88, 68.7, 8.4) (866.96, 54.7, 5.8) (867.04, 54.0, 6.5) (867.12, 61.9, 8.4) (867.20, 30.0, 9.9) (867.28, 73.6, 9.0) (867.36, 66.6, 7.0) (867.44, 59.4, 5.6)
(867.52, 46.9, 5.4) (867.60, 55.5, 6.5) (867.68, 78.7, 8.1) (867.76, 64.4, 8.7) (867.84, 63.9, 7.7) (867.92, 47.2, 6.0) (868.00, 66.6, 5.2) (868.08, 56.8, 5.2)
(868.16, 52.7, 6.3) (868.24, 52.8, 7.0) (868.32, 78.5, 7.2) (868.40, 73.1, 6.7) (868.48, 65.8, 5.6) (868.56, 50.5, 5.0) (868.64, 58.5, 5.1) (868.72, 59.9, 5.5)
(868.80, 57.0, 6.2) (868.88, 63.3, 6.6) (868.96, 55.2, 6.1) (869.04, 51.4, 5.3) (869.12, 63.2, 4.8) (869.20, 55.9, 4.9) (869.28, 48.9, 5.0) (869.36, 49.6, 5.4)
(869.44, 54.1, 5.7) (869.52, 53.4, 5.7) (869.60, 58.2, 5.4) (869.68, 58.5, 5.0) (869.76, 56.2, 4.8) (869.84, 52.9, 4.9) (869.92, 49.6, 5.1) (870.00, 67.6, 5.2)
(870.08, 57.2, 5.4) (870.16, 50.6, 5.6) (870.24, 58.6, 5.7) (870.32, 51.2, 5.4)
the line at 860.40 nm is [S II] 6716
